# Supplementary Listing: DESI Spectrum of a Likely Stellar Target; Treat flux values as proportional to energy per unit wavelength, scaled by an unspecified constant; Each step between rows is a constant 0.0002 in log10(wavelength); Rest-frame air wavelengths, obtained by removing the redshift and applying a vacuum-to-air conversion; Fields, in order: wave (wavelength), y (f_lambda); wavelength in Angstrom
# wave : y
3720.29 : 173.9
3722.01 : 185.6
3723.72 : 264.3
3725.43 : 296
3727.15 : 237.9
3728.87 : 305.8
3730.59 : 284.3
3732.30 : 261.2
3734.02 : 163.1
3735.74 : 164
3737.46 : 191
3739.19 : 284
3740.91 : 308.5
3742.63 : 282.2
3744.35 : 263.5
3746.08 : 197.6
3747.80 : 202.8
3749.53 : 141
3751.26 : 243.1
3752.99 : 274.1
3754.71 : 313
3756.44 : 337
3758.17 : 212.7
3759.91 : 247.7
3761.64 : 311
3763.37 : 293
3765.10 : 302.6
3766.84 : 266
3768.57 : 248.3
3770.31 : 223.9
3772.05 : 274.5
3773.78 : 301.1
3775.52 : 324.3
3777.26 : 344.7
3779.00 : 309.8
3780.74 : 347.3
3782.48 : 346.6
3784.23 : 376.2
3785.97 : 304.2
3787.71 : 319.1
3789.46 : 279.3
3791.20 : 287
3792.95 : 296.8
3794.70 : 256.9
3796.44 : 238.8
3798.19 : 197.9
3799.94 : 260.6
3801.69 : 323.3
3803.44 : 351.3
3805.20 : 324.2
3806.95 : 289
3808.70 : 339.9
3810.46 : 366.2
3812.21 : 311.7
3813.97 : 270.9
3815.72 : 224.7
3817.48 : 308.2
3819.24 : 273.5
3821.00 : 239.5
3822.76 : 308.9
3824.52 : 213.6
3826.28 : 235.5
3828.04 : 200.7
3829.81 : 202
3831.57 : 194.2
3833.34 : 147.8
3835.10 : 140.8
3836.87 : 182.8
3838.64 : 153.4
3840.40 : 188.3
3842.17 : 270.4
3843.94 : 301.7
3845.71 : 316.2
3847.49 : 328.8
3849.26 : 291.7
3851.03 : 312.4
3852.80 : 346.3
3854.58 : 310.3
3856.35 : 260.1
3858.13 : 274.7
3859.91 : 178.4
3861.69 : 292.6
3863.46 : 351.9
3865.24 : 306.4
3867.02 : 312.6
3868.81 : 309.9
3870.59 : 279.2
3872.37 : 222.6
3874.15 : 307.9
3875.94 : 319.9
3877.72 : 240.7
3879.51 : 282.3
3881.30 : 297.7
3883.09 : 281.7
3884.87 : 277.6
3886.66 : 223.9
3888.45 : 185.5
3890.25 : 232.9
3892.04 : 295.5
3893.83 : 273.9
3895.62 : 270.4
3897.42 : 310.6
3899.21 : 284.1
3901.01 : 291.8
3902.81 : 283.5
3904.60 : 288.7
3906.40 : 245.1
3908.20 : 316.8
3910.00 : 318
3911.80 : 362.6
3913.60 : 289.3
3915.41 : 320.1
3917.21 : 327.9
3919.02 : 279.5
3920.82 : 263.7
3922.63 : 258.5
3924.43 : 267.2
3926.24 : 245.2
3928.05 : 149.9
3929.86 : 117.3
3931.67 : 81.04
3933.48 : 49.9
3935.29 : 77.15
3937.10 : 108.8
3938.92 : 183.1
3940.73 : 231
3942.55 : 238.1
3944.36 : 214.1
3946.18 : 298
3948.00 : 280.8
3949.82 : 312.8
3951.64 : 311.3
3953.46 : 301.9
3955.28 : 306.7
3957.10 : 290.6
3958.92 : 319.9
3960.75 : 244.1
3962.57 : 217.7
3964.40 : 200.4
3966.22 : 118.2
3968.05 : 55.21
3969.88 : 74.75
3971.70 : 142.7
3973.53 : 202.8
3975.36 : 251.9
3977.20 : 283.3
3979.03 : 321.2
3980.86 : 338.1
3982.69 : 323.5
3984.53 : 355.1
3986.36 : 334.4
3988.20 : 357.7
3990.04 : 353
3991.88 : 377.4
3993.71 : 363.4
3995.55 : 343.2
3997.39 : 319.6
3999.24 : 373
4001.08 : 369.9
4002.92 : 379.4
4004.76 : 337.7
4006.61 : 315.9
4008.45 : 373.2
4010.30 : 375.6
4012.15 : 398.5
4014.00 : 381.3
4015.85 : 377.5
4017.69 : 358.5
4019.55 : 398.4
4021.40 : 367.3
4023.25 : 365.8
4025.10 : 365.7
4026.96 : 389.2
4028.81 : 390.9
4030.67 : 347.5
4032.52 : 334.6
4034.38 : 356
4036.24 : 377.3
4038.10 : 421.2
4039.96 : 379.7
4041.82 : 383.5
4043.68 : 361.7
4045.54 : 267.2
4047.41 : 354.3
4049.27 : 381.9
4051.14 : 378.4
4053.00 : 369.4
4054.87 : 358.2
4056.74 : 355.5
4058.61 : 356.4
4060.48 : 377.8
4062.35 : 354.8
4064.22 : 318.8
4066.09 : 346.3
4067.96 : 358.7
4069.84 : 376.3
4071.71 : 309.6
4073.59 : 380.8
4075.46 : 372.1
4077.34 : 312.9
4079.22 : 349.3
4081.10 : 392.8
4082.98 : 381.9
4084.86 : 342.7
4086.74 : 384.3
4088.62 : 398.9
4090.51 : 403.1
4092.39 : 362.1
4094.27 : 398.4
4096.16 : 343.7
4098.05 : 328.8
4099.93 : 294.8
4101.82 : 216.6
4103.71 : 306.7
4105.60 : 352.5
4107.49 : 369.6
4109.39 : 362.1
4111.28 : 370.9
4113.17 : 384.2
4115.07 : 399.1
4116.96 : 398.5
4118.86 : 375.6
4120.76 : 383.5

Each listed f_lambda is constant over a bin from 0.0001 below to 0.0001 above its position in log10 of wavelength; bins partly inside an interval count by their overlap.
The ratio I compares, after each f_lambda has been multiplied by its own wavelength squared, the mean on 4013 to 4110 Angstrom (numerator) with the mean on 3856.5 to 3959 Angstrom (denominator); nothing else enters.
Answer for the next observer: 1.5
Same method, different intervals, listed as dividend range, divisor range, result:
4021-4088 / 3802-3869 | 1.50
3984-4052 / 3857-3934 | 1.46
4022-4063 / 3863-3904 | 1.42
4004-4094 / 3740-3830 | 1.49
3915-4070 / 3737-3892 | 1.22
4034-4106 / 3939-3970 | 1.58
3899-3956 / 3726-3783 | 1.01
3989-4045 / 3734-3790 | 1.52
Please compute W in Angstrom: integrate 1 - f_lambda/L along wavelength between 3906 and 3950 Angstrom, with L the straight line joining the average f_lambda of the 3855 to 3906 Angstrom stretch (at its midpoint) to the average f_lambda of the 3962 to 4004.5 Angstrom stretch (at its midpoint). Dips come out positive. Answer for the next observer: 7.4 Angstrom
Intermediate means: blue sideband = 276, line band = 232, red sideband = 282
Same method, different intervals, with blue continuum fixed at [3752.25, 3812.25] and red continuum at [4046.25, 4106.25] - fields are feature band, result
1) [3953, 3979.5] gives 9.0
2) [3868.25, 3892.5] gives 3.7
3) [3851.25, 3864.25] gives 1.0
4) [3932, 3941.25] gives 5.8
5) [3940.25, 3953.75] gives 2.3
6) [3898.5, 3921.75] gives 1.7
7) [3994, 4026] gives -2.3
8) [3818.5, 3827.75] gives 1.7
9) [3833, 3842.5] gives 4.0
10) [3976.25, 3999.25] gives -0.3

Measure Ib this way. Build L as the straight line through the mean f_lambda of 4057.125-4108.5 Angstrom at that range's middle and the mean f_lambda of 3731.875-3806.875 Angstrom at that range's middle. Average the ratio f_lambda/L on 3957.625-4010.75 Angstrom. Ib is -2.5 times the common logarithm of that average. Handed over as 0.13 mag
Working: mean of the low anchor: 275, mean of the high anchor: 352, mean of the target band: 290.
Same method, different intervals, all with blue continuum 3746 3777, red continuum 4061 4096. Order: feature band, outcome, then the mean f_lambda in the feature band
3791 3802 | 0.058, 262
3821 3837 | 0.356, 206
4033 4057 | -0.035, 365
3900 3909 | 0.090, 285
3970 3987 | 0.214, 273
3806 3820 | -0.065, 298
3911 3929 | 0.142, 275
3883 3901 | 0.158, 264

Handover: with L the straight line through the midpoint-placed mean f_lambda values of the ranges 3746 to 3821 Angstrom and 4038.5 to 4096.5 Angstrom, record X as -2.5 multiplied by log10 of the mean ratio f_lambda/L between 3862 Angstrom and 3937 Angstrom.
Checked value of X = 0.214 mag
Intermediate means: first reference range 286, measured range 259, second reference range 362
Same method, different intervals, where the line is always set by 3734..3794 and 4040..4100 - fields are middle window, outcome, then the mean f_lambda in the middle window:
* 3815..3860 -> 0.19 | 248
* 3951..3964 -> 0.17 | 281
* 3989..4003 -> -0.06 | 359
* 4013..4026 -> -0.09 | 374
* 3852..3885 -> 0.06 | 287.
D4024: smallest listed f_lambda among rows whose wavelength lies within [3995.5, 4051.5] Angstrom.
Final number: 267.2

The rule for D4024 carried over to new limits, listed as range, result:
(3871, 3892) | 185.5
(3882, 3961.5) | 49.9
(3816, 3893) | 140.8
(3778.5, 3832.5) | 194.2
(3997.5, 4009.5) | 315.9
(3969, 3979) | 74.75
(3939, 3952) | 214.1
